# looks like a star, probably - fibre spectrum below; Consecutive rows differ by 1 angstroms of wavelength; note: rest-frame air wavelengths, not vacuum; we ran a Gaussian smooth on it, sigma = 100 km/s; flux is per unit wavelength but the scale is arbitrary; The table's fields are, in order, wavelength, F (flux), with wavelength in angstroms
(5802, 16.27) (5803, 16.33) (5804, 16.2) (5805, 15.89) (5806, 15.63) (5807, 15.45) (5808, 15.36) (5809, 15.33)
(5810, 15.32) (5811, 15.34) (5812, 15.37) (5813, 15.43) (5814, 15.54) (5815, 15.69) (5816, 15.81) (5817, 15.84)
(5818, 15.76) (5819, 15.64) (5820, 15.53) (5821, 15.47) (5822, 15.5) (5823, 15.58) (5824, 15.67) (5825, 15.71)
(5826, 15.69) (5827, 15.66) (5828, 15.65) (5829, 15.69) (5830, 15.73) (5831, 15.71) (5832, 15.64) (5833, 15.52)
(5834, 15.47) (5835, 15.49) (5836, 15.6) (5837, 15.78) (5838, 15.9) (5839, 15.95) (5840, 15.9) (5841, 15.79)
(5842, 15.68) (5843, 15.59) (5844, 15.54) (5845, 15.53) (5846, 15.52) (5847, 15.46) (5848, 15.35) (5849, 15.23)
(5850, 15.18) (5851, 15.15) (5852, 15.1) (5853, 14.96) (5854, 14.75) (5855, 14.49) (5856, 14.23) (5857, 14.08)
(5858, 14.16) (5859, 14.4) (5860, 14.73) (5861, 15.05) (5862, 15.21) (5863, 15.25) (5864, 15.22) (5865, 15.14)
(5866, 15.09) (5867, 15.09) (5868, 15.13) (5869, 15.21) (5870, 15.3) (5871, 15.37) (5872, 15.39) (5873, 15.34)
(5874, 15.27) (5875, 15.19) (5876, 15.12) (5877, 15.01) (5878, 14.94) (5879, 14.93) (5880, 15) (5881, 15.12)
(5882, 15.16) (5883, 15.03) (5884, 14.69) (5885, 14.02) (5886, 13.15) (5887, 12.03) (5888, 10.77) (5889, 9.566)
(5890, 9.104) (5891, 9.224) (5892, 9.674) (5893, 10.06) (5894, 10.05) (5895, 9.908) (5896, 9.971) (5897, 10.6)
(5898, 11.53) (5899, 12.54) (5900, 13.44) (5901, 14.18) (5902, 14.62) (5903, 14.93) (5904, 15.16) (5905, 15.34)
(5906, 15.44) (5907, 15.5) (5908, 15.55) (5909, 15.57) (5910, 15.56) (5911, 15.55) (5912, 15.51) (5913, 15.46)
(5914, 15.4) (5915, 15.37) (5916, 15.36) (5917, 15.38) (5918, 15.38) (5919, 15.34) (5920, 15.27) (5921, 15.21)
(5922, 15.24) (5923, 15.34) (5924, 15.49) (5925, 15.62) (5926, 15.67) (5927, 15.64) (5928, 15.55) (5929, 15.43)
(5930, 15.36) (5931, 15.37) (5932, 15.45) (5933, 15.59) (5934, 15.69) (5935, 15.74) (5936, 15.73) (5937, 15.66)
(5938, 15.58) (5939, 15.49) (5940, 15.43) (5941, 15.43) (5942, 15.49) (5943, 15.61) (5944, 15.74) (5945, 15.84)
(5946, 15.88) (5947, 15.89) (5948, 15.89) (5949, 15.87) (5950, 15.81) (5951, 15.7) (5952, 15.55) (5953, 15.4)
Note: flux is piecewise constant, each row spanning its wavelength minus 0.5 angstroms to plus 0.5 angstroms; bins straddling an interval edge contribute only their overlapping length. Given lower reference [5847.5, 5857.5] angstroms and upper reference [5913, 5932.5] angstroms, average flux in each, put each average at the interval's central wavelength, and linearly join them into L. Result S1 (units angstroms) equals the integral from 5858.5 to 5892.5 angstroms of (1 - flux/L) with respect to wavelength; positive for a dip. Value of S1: 2.07 angstroms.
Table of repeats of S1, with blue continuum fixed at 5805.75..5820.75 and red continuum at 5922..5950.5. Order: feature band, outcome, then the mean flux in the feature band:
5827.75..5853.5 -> 0.0 angstroms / 15.5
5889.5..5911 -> 3.8 angstroms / 12.8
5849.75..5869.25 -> 0.9 angstroms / 14.9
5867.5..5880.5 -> 0.3 angstroms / 15.2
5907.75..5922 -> 0.2 angstroms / 15.4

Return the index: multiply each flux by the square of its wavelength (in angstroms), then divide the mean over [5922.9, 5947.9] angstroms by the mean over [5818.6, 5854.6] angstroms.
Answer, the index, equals 1.04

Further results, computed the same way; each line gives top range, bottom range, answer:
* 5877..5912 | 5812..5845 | 0.86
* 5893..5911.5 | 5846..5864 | 0.92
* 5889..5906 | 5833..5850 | 0.78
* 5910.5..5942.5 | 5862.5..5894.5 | 1.14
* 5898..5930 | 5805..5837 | 1.00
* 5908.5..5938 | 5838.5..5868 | 1.05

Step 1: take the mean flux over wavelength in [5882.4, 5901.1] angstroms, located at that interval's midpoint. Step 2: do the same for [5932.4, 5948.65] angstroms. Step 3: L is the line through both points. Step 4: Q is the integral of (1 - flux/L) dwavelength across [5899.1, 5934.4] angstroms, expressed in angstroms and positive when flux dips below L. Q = -4.3 angstroms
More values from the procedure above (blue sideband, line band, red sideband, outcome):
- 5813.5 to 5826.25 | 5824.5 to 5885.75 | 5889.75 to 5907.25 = -4.81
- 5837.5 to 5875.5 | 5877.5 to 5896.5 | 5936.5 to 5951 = 3.86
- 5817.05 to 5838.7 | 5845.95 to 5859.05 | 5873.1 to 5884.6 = 0.43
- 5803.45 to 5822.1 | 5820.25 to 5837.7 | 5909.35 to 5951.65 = -0.05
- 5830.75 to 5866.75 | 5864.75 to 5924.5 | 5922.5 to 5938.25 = 5.17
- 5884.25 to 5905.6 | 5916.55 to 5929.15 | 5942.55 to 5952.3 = -1.30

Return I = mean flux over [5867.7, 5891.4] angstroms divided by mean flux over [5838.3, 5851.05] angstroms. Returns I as 0.90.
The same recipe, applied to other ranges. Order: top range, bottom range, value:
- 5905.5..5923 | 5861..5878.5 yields 1.01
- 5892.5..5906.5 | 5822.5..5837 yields 0.81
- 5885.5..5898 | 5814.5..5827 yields 0.66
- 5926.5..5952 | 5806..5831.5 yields 1.00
